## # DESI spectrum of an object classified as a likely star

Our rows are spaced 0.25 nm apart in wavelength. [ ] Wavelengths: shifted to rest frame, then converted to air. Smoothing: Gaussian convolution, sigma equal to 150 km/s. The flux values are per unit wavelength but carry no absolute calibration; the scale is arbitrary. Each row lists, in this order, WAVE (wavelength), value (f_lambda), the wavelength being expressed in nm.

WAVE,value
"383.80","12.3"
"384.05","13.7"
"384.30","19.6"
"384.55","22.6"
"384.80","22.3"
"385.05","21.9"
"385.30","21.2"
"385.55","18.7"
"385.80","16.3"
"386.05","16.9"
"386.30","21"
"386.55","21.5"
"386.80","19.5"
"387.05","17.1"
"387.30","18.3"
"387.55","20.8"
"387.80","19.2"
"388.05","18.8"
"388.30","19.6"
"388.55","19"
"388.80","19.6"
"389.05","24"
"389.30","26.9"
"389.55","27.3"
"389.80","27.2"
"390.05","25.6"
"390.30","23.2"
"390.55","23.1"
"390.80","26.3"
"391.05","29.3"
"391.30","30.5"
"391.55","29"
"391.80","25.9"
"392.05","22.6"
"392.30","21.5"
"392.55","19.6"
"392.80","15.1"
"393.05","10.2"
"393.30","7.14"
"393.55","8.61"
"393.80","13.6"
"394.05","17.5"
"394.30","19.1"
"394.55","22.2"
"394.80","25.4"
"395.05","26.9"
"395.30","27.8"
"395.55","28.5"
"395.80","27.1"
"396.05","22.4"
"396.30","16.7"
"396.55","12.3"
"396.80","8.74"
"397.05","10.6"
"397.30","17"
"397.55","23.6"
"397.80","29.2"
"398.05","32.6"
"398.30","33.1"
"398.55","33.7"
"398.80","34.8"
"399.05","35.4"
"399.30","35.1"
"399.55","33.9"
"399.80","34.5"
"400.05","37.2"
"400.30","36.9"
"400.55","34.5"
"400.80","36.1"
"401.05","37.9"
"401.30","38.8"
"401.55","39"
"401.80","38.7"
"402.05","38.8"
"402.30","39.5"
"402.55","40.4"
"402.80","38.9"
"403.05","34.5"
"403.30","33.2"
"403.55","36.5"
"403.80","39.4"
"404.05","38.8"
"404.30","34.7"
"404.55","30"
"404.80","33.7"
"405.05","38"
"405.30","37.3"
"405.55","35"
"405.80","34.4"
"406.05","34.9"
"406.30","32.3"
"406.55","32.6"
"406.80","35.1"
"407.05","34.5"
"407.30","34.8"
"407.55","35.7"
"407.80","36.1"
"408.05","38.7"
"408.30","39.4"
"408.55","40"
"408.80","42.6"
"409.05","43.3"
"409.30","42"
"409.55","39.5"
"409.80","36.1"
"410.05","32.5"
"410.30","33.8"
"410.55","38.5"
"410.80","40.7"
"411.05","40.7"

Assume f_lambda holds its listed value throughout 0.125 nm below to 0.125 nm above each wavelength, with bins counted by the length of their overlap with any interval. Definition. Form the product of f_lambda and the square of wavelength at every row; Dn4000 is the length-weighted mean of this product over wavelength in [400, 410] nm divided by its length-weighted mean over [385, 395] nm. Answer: 1.92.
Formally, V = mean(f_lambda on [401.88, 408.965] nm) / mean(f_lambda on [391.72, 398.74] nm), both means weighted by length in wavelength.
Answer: 1.76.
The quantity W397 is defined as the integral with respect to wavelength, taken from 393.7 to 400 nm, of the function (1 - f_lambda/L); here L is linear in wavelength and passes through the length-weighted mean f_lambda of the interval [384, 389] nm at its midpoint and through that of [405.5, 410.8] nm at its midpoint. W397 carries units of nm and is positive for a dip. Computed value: 0.669 nm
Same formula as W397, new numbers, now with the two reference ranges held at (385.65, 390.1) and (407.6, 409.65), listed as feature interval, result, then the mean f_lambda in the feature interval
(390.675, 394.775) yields 0.833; 20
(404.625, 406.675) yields 0.144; 34.7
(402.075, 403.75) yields -0.125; 37.4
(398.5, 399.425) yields -0.110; 34.8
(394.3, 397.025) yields 0.651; 21.3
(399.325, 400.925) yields -0.163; 35.5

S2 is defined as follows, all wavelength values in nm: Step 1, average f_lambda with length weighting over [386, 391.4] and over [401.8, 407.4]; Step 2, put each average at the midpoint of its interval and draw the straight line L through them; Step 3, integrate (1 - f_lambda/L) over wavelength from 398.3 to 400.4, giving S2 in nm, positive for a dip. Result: -0.239 nm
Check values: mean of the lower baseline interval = 22.5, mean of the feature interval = 35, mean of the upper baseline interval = 35.9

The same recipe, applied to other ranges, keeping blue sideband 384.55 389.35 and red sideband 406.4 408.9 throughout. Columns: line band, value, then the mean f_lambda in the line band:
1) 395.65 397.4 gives 0.70 nm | 16.6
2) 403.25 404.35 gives -0.10 nm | 36.9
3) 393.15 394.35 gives 0.60 nm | 12.8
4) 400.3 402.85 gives -0.50 nm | 38.2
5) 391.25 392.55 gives -0.05 nm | 25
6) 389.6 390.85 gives -0.13 nm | 25.1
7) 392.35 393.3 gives 0.40 nm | 14.5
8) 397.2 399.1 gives -0.04 nm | 29.9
